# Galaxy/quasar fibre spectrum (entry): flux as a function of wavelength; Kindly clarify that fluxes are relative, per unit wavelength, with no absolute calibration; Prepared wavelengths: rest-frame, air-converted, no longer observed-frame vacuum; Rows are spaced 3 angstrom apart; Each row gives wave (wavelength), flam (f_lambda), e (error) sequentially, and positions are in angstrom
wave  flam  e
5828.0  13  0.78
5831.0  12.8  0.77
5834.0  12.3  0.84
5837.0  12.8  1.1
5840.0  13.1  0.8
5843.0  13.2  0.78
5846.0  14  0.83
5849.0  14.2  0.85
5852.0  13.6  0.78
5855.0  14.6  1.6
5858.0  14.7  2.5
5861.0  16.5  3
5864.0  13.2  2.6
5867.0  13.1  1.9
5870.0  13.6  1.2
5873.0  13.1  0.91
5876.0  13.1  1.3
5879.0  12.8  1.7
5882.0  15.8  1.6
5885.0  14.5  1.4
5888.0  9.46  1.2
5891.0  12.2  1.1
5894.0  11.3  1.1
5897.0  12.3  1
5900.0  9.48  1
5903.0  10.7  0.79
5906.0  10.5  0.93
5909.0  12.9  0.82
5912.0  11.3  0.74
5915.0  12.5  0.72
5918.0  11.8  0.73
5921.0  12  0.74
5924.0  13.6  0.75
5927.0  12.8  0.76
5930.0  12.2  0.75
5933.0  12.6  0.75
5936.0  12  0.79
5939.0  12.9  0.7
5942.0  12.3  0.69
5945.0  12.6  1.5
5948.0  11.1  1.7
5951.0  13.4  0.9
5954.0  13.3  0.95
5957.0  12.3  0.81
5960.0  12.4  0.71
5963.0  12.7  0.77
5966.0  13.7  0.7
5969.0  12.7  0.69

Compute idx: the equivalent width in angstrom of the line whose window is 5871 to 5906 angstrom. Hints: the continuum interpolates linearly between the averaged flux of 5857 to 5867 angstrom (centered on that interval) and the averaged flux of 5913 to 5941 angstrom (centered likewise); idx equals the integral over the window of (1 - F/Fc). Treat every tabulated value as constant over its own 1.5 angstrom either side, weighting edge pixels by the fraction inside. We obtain 3.9 angstrom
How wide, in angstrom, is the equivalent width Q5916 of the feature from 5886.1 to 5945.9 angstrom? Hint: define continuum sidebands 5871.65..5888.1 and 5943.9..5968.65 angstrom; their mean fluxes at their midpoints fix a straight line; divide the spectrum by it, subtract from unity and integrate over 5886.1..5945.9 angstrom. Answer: 5.4 angstrom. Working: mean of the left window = 13.4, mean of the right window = 12.7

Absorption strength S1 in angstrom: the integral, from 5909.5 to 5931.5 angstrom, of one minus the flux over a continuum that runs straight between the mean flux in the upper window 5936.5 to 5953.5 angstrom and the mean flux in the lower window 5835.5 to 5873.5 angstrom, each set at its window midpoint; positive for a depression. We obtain 0.9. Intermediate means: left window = 13.8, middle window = 12.3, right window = 12.5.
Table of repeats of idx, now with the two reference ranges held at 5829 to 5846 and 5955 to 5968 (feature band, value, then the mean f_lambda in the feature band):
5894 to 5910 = 2.2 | 11.1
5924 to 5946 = 0.5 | 12.6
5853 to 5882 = -2.3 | 14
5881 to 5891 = -0.1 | 13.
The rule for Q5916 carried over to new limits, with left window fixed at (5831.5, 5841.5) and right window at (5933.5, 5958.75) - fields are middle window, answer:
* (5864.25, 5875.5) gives -0.5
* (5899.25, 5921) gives 2.0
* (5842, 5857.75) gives -1.6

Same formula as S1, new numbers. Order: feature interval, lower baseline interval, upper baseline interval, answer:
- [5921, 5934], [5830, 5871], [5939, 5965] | 0.1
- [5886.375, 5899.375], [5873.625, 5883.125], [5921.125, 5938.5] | 2.1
